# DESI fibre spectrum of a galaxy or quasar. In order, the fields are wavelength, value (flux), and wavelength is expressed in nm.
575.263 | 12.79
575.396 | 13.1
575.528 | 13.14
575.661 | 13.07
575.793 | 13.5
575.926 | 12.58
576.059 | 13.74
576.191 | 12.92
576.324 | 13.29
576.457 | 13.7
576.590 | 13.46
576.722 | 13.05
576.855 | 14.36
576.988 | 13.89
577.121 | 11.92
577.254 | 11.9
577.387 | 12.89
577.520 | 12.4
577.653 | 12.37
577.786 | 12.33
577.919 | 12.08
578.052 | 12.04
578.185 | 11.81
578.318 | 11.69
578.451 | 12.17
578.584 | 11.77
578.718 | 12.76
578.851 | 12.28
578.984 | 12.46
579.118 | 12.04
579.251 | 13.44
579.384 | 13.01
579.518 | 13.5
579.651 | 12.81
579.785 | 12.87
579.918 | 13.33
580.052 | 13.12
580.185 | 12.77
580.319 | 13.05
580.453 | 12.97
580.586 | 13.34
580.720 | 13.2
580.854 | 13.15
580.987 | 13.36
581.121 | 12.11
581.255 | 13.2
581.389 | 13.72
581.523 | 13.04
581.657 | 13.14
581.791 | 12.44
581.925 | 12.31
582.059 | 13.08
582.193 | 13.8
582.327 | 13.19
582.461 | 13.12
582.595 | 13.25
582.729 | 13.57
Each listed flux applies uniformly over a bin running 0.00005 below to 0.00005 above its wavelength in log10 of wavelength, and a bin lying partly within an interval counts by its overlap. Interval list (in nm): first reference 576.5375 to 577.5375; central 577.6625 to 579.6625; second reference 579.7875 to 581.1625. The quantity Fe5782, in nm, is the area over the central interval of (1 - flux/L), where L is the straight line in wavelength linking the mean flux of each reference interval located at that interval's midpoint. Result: 0.10 nm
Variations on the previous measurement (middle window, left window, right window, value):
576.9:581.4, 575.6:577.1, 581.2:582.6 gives 0.18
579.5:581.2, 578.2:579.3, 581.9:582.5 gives -0.05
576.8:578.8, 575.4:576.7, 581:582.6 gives 0.12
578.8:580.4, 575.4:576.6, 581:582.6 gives 0.03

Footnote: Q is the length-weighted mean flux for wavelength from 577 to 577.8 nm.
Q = 12.4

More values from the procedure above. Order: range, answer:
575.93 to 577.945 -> 13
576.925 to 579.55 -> 12.4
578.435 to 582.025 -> 12.9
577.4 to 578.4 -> 12.2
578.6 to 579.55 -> 12.7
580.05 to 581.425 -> 13.1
